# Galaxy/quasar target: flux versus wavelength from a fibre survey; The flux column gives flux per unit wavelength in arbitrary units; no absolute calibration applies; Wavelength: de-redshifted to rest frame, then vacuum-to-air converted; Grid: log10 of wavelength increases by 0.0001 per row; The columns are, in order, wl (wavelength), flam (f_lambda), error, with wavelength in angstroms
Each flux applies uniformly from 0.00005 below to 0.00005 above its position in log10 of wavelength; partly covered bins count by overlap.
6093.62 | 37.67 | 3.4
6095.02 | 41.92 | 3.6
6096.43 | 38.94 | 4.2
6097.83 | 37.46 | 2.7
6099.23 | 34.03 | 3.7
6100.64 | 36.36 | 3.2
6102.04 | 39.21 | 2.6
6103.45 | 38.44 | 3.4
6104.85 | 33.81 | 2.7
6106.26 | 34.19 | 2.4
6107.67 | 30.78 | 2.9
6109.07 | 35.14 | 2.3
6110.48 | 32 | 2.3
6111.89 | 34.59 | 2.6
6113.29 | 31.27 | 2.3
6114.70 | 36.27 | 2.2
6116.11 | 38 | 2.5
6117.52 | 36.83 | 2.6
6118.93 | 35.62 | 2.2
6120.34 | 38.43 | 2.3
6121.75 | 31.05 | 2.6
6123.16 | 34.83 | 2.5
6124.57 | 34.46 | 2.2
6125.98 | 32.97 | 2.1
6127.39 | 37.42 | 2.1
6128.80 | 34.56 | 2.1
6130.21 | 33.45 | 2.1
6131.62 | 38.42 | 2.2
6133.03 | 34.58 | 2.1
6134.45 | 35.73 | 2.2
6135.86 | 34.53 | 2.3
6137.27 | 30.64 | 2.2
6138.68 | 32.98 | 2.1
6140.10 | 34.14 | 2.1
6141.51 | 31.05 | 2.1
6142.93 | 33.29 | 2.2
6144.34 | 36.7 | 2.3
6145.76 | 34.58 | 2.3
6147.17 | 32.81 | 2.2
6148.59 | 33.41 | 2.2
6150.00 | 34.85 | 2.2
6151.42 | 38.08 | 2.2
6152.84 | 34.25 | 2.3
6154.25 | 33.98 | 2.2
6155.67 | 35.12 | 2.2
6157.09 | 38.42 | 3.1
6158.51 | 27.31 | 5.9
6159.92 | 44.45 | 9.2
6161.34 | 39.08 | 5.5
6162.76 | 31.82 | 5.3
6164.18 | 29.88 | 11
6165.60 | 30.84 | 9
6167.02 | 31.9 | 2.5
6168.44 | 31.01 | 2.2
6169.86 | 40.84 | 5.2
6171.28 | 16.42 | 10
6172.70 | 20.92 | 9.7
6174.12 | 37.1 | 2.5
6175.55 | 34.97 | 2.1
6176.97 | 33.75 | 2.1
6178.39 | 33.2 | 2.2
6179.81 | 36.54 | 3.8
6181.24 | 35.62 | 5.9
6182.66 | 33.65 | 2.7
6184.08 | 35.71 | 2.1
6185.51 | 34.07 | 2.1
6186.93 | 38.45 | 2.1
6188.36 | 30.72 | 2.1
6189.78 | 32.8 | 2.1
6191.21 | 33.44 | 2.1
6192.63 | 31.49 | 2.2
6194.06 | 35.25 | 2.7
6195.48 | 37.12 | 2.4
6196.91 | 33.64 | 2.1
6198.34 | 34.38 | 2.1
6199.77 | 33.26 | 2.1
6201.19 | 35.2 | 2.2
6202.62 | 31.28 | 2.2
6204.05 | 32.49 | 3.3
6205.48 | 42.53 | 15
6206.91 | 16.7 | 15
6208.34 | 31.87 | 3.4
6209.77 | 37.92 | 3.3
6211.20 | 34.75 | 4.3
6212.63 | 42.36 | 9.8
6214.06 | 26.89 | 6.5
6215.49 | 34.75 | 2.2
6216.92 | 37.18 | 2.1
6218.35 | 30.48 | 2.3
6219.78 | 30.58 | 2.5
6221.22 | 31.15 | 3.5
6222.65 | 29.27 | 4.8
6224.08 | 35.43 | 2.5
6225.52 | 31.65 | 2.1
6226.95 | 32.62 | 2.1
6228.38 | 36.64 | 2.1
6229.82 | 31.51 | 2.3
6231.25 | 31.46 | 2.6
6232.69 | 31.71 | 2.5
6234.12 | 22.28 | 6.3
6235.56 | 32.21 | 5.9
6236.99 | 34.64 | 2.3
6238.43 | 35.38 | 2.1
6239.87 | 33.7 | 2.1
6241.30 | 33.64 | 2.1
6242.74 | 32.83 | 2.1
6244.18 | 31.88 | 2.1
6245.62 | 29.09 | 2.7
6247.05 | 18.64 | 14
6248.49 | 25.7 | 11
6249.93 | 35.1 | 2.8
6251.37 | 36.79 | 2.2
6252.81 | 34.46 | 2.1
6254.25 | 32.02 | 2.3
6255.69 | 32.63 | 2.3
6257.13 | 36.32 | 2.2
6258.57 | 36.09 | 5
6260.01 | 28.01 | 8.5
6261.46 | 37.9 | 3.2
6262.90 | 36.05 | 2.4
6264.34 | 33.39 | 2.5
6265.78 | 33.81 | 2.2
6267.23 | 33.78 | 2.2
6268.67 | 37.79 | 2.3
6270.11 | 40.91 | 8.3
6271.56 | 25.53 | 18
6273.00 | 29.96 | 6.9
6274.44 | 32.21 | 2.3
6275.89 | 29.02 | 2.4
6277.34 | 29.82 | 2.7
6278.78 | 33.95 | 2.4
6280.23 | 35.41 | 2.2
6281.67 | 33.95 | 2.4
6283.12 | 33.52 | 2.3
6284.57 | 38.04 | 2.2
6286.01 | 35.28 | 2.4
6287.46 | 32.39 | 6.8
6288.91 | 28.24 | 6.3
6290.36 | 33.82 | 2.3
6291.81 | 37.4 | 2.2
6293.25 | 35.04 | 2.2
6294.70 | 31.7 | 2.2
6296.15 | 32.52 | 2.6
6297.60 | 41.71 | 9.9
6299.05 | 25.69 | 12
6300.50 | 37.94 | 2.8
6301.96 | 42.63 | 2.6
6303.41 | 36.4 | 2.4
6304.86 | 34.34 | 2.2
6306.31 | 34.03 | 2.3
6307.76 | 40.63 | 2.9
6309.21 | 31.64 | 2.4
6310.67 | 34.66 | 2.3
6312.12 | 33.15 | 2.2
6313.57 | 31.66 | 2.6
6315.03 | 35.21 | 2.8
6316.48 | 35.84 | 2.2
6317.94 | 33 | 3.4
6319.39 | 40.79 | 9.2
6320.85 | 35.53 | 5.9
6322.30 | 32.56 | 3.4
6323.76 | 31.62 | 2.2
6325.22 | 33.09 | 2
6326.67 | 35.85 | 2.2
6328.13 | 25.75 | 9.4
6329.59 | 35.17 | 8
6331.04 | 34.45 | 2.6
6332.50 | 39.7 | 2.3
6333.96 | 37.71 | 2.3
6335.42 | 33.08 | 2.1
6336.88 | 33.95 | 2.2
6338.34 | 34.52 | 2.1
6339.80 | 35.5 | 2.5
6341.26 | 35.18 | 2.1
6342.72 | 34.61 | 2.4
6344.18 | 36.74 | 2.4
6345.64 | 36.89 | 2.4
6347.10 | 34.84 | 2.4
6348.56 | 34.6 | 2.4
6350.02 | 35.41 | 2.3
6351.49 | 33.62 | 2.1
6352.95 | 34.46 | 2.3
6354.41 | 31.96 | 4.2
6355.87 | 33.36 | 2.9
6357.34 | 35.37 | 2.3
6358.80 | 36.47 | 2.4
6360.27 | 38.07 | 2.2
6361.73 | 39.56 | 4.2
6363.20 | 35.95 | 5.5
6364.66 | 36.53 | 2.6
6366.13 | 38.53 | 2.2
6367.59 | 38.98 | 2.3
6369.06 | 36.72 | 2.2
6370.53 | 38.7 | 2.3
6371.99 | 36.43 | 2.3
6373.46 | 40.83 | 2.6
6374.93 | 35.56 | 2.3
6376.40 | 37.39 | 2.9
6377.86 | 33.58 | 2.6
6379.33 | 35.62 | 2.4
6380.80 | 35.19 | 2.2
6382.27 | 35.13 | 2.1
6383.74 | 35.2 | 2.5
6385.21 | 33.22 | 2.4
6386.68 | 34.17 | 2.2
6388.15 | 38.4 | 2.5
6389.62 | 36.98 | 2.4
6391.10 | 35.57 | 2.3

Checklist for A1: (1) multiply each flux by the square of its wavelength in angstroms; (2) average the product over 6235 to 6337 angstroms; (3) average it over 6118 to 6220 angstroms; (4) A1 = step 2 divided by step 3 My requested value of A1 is 1.04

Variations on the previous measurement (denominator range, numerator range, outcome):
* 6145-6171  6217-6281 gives 0.97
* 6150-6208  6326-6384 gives 1.13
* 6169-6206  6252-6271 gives 1.06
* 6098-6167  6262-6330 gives 1.04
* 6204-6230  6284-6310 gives 1.09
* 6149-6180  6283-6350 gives 1.09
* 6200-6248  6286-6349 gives 1.11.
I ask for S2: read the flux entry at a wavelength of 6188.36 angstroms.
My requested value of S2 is 30.72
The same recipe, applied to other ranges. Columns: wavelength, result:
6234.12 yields 22.28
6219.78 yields 30.58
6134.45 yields 35.73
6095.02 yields 41.92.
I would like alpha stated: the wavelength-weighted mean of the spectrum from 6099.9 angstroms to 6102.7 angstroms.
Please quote 37.7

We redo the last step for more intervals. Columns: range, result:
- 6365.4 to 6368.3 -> 38.8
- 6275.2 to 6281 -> 32.1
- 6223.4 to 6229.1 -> 34.1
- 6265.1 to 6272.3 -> 34.3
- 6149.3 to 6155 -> 35.3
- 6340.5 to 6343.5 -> 34.9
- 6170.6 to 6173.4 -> 18.7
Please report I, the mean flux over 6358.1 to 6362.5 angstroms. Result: 38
